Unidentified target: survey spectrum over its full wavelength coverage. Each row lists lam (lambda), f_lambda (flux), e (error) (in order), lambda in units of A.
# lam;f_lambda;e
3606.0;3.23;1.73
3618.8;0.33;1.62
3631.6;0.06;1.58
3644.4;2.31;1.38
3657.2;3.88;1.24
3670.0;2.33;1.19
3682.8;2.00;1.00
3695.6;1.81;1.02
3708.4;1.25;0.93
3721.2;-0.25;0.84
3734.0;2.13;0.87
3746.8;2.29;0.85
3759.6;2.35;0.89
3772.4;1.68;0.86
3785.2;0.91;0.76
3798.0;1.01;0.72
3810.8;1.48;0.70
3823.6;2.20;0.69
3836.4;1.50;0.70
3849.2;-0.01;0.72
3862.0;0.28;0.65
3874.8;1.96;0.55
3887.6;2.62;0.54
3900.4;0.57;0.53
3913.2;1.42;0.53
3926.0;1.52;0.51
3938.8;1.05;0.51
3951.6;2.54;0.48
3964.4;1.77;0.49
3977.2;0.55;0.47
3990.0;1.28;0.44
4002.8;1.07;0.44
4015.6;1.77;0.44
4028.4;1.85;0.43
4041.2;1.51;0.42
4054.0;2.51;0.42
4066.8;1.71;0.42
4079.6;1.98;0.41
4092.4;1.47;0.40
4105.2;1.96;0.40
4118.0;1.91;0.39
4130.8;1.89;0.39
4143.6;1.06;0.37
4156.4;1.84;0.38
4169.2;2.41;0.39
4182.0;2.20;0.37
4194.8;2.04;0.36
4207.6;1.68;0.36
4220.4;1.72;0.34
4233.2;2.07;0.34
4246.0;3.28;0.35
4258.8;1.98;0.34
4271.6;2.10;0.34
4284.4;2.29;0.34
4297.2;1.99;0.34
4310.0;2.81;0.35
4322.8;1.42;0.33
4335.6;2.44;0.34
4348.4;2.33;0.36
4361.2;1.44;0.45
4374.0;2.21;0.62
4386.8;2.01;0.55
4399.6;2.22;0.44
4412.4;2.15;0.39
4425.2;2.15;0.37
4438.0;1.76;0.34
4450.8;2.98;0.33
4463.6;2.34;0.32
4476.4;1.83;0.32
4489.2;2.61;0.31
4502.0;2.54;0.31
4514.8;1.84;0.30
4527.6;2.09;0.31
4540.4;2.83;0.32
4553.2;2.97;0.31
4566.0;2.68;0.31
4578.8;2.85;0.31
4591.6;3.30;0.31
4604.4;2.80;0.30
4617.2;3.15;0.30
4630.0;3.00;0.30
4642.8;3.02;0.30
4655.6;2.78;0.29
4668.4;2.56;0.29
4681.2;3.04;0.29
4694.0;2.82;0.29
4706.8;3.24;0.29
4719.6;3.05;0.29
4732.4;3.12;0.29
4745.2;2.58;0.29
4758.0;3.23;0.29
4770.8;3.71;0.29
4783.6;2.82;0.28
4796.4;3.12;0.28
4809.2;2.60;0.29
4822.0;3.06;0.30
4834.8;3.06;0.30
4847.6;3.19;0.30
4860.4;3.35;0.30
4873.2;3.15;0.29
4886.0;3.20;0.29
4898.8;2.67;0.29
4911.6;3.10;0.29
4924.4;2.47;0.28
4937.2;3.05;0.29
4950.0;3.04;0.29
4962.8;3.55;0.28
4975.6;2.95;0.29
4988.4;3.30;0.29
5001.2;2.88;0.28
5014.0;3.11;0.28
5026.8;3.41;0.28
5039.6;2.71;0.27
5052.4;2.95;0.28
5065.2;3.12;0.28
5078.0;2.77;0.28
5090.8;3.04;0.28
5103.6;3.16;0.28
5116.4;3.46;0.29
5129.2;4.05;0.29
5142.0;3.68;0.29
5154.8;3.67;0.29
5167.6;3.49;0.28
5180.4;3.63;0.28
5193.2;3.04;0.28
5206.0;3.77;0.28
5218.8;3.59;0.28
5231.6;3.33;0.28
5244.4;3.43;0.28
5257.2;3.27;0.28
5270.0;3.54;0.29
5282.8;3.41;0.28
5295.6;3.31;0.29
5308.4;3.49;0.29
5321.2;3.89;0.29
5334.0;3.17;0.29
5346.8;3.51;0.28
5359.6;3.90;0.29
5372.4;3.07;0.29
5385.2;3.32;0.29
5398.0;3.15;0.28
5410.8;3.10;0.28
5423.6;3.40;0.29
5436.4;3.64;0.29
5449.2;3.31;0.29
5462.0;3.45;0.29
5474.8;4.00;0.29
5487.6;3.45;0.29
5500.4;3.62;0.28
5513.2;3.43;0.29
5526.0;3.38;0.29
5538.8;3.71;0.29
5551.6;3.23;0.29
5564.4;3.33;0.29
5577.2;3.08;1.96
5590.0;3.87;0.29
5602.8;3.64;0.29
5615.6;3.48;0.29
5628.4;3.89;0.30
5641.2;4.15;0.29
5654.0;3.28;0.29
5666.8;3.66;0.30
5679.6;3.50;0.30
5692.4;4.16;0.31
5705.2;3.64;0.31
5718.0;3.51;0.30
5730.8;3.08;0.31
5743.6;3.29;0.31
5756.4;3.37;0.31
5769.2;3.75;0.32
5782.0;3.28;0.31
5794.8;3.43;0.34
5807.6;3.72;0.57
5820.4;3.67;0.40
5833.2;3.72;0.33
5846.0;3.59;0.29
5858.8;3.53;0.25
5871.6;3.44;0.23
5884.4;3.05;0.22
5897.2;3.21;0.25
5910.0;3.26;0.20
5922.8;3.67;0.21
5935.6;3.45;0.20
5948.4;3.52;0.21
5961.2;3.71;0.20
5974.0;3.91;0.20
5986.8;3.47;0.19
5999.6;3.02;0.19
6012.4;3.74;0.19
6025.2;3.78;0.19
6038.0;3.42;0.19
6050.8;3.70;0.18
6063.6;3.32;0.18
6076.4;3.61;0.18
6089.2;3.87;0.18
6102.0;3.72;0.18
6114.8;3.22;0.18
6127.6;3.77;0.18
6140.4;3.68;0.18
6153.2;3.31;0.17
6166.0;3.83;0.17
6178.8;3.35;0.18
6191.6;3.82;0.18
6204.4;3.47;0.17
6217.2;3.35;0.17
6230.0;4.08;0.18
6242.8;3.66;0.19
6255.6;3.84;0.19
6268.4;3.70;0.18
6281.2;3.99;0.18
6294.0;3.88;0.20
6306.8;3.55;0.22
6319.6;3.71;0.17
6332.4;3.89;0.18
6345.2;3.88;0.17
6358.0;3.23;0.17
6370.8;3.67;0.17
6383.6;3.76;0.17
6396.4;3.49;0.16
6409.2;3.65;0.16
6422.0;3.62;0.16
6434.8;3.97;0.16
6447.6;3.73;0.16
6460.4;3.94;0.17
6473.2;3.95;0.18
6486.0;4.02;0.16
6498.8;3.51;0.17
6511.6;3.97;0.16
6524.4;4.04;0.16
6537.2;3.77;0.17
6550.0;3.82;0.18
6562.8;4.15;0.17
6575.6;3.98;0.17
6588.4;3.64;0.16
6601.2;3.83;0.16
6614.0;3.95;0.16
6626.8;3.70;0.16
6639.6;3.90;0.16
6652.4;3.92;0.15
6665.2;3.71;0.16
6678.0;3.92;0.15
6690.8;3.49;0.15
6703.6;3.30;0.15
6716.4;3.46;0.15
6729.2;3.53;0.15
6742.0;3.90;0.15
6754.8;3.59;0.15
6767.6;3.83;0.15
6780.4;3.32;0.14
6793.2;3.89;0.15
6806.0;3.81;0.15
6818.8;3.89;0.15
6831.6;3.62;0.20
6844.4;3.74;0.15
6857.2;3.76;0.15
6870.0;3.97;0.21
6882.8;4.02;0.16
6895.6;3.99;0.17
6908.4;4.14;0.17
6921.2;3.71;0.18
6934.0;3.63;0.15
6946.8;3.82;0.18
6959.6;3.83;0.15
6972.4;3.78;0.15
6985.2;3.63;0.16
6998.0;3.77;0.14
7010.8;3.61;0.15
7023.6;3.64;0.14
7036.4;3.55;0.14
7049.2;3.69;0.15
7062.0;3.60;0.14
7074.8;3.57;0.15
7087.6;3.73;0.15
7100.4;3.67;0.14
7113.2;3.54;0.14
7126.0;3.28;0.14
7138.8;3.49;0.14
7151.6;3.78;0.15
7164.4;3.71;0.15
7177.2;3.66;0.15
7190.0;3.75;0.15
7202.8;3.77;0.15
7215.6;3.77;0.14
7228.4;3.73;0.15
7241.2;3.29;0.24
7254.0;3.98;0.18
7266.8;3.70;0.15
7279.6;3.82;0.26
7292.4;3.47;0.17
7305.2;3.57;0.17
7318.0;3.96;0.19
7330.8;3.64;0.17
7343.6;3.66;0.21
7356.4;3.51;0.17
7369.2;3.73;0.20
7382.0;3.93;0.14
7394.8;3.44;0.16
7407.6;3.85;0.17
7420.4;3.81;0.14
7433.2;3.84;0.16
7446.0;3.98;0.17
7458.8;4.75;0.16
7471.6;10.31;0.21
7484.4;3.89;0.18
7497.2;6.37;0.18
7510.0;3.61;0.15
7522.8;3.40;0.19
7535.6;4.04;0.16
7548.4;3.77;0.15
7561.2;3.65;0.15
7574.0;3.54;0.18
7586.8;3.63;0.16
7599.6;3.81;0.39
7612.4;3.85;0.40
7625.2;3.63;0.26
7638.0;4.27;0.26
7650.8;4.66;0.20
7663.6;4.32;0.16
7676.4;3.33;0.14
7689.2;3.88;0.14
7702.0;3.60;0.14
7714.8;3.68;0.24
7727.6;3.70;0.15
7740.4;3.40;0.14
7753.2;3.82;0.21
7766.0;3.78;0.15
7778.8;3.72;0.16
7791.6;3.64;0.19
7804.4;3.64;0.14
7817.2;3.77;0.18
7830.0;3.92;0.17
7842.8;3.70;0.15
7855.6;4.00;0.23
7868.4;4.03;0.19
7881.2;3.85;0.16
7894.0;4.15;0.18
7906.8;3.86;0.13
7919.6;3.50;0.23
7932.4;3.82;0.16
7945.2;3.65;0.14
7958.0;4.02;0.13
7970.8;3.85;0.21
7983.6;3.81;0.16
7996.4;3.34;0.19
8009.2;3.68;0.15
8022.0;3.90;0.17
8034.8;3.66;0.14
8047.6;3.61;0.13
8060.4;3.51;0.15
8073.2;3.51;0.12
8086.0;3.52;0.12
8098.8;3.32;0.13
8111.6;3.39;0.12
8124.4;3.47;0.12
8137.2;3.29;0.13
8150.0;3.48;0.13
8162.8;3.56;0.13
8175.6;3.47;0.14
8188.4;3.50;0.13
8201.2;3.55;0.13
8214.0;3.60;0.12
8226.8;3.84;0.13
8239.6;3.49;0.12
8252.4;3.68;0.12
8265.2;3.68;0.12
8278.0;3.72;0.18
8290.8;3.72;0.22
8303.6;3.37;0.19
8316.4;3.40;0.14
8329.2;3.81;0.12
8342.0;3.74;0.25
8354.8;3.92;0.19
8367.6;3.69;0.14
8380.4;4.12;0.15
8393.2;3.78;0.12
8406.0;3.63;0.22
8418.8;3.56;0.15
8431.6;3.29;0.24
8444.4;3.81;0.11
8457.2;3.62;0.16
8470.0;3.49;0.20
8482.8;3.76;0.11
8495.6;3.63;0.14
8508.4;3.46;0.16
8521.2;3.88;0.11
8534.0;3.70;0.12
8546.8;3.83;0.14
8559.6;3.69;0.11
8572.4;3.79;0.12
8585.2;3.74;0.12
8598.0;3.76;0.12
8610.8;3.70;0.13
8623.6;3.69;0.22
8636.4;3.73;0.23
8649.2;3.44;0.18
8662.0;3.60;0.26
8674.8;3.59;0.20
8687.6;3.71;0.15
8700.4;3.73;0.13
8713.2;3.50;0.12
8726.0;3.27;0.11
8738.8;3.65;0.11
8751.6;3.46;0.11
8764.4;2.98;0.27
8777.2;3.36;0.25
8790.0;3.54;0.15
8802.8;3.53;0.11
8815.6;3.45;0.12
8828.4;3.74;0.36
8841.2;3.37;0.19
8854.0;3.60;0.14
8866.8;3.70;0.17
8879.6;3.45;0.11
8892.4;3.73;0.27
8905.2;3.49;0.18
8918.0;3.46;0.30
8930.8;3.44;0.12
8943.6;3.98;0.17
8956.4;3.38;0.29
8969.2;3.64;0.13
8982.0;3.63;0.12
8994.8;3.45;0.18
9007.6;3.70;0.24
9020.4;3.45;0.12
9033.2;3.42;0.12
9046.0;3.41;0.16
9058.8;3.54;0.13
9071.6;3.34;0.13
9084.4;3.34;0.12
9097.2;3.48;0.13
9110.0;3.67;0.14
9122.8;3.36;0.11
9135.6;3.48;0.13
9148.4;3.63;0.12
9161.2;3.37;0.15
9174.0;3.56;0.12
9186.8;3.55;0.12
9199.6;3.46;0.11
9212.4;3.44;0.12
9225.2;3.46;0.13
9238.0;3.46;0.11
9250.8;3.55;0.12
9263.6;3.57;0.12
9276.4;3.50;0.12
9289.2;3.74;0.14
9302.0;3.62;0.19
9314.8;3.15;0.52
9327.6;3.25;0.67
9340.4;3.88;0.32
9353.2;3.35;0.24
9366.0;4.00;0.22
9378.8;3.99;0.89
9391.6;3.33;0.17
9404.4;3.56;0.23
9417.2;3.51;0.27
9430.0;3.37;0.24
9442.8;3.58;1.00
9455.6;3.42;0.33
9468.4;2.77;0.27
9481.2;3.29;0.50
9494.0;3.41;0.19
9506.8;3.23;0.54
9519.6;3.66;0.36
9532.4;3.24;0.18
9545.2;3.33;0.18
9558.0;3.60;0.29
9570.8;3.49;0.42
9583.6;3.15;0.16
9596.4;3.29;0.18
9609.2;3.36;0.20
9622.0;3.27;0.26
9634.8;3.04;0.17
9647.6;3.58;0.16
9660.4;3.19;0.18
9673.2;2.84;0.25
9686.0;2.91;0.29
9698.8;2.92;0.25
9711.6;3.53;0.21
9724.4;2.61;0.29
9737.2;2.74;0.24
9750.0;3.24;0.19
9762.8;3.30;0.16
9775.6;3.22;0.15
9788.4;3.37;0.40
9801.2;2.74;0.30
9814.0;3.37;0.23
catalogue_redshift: 0.138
